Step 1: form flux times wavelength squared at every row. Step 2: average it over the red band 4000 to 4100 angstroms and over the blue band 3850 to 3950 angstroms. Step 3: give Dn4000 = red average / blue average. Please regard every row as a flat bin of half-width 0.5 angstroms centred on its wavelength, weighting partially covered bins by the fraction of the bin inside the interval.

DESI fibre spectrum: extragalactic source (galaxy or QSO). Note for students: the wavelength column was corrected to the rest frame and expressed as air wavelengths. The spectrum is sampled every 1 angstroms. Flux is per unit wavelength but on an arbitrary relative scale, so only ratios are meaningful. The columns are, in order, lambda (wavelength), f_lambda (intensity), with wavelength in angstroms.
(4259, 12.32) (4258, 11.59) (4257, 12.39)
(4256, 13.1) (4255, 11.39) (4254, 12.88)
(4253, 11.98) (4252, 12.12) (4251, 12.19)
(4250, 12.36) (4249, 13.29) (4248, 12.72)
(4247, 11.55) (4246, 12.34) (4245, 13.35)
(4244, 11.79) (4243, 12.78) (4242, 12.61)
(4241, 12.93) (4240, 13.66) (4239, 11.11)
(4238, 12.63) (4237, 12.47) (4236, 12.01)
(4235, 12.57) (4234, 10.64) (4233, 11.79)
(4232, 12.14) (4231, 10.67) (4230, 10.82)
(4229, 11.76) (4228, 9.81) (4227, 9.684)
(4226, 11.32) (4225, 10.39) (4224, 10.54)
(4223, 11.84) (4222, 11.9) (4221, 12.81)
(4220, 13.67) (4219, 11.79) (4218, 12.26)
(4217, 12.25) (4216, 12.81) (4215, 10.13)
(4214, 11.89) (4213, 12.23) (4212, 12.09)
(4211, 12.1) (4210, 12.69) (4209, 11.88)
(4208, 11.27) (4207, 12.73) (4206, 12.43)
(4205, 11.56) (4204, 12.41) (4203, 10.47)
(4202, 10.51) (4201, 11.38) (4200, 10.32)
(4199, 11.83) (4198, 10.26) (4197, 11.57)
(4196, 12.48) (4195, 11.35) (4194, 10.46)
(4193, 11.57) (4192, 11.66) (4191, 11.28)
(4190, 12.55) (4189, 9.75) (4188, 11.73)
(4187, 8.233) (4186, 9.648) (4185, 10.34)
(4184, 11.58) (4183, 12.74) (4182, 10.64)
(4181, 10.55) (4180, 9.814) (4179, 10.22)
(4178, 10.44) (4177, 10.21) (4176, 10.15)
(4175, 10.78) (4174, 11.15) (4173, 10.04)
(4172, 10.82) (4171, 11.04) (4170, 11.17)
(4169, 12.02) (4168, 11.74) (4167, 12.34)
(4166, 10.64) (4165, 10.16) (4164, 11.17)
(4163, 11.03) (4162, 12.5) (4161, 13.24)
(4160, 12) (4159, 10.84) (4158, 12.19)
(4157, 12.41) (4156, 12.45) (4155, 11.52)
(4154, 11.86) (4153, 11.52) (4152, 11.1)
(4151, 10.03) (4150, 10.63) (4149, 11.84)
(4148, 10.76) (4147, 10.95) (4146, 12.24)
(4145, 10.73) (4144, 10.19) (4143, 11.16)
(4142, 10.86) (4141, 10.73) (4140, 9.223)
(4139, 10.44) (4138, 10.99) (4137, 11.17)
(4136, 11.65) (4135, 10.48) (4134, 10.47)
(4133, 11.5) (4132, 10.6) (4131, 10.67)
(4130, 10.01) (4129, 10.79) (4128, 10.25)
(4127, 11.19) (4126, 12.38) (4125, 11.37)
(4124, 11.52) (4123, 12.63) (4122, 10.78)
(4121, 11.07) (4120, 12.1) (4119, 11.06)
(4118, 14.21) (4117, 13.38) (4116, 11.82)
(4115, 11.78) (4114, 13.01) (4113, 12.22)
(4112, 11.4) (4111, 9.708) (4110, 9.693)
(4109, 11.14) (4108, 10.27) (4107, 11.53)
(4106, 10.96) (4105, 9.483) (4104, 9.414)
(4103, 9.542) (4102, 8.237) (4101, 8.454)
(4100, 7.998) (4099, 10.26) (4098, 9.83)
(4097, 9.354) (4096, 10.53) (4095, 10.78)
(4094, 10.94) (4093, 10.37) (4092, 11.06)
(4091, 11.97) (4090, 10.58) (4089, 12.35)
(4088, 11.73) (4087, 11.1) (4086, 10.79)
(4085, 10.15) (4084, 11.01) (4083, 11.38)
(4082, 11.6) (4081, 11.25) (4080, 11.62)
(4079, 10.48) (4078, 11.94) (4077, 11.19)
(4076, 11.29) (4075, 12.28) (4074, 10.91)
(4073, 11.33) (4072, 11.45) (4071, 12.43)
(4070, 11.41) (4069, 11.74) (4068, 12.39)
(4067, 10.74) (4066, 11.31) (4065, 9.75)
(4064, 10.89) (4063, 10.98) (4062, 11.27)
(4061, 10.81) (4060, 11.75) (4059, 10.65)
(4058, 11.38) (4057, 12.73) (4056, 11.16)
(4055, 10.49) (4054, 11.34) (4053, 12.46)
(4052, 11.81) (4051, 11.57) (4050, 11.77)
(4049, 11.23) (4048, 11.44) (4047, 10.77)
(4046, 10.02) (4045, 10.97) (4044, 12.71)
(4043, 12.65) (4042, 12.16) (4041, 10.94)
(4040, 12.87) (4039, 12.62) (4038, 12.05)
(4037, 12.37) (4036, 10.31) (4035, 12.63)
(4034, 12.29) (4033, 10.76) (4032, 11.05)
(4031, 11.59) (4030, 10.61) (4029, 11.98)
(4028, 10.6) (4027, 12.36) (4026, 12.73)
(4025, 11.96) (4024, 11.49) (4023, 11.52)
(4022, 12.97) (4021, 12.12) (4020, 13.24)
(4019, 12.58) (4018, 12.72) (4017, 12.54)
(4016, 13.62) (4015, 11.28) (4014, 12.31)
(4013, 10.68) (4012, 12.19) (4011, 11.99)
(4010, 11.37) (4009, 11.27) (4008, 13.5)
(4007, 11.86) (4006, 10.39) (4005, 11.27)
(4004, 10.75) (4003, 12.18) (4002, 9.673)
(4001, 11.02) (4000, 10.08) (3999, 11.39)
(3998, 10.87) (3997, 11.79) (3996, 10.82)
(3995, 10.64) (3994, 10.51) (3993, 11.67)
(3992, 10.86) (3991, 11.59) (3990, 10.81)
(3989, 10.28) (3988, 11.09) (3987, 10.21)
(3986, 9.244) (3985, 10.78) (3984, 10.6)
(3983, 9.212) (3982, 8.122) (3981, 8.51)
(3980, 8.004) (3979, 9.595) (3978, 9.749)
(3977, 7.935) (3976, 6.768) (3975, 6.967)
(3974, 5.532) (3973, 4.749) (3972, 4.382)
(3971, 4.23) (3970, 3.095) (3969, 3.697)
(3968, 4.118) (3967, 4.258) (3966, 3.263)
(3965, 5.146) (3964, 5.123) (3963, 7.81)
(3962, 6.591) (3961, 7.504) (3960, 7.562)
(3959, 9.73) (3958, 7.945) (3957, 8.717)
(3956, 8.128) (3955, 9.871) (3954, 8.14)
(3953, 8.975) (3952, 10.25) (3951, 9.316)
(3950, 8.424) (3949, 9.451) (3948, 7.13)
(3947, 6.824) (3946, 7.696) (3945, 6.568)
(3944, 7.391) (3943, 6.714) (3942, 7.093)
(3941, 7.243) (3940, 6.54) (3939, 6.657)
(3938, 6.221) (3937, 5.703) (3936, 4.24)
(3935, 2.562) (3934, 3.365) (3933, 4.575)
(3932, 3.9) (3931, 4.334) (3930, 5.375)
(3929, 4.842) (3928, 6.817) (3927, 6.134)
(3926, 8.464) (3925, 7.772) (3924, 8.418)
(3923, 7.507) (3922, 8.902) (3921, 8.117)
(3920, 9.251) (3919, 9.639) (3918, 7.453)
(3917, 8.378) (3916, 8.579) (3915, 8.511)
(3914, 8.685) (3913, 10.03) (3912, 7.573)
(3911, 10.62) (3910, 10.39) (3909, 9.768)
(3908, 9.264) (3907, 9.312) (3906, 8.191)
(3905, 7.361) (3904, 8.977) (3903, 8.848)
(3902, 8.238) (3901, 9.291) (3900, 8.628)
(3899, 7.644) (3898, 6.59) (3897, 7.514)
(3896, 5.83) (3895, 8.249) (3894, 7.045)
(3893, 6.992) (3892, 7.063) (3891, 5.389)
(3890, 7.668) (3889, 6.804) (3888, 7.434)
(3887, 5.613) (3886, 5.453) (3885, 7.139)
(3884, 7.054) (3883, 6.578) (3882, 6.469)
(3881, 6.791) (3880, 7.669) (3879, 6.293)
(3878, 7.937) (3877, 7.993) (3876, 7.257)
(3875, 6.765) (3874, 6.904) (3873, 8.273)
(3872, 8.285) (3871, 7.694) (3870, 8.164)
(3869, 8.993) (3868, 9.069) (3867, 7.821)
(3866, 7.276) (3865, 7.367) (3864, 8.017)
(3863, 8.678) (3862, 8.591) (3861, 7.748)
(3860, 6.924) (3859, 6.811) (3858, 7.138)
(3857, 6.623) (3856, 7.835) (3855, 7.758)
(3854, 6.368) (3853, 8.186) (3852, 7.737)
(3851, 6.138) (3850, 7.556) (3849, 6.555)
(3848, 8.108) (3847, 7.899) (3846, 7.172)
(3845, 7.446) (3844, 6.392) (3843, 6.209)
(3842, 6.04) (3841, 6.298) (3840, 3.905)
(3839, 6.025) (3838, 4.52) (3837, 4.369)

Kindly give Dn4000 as 1.7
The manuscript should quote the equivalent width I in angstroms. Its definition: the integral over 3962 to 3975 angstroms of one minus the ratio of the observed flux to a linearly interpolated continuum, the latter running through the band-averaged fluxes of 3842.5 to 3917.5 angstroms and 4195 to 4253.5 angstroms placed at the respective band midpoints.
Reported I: 5.9 angstroms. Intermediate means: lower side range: 7.67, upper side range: 11.9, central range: 4.78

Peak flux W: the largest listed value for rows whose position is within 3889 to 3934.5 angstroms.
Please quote 10.62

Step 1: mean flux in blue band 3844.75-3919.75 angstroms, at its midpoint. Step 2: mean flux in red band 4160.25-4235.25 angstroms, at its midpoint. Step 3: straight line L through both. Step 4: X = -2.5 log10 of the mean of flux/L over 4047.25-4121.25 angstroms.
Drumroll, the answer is -0.11 mag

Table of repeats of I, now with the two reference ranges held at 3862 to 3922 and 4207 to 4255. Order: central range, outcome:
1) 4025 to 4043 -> -4.1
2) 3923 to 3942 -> 5.8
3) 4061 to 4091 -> -3.5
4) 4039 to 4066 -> -4.4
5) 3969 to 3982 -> 3.4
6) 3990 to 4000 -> -2.1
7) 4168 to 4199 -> 1.3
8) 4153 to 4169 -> -0.9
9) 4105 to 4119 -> -1.3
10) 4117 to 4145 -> -0.9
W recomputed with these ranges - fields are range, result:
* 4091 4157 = 14.21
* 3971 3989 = 11.09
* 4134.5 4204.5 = 13.24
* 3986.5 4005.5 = 12.18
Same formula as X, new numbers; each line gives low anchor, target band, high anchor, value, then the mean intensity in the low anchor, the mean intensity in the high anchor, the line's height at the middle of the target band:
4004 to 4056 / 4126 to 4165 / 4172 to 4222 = 0.031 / 11.8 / 11.3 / 11.5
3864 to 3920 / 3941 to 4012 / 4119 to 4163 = 0.040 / 7.85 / 11.2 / 8.99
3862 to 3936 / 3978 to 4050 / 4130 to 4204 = -0.244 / 7.49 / 11.1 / 9.02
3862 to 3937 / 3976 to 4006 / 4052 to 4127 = -0.115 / 7.46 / 11.1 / 9.22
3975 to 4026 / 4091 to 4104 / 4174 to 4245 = 0.137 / 10.9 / 11.5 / 11.2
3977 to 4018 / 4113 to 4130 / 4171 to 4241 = -0.061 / 10.8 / 11.4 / 11.2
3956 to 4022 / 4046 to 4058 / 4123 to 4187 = -0.144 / 9.4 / 11.1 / 10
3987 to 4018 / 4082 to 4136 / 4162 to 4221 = 0.040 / 11.3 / 11.3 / 11.3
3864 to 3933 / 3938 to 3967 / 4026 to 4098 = 0.183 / 7.64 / 11.4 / 8.87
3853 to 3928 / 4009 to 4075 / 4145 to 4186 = -0.206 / 7.8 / 11.2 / 9.67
